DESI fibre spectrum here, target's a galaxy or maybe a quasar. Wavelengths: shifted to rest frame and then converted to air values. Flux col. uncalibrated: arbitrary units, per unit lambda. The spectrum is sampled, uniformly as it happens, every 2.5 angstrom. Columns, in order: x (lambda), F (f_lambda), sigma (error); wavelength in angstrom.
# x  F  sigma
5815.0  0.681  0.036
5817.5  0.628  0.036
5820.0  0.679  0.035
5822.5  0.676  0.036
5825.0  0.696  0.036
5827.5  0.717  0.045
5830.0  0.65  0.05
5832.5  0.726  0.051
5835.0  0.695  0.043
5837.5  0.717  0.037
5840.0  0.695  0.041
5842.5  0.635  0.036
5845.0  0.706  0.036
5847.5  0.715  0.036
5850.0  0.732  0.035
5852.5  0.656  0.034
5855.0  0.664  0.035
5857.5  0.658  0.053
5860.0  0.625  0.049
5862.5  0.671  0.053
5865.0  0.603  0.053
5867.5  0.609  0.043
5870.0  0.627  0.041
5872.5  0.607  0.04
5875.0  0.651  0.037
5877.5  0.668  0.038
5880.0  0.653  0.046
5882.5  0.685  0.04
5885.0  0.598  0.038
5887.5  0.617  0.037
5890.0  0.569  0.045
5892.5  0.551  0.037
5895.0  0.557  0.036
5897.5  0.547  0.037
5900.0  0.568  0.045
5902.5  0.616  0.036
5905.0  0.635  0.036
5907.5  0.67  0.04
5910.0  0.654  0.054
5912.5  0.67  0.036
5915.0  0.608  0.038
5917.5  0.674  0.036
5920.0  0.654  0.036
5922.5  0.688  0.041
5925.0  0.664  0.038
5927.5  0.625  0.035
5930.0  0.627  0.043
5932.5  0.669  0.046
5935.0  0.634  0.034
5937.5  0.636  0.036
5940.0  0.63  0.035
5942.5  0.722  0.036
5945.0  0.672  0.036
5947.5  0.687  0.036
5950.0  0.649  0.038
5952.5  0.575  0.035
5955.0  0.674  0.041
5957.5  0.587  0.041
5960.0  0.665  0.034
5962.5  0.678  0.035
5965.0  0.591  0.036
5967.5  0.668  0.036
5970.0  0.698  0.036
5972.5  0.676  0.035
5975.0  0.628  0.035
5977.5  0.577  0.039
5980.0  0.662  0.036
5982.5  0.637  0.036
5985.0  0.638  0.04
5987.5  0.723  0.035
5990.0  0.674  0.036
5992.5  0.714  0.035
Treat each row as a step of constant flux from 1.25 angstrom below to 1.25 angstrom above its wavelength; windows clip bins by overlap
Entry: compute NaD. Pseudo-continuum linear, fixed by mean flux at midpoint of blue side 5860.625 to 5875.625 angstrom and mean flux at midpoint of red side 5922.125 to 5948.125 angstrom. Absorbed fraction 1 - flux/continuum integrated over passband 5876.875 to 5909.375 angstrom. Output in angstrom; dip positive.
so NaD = 1.4 angstrom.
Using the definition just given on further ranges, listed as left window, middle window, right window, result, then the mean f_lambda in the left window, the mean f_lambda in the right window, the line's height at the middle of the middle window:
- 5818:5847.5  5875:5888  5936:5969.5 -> 0.5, 0.69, 0.65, 0.673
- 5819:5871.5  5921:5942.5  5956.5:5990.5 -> 0.2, 0.674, 0.65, 0.658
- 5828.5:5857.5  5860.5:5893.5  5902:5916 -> 2.1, 0.689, 0.644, 0.666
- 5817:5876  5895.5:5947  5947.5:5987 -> 0.8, 0.669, 0.643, 0.653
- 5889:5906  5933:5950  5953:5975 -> -1.0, 0.577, 0.65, 0.626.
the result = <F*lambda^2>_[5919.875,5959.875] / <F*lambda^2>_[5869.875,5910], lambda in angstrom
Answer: 1.1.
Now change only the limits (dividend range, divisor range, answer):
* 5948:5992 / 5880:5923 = 1.07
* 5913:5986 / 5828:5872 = 1.00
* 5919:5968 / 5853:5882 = 1.04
